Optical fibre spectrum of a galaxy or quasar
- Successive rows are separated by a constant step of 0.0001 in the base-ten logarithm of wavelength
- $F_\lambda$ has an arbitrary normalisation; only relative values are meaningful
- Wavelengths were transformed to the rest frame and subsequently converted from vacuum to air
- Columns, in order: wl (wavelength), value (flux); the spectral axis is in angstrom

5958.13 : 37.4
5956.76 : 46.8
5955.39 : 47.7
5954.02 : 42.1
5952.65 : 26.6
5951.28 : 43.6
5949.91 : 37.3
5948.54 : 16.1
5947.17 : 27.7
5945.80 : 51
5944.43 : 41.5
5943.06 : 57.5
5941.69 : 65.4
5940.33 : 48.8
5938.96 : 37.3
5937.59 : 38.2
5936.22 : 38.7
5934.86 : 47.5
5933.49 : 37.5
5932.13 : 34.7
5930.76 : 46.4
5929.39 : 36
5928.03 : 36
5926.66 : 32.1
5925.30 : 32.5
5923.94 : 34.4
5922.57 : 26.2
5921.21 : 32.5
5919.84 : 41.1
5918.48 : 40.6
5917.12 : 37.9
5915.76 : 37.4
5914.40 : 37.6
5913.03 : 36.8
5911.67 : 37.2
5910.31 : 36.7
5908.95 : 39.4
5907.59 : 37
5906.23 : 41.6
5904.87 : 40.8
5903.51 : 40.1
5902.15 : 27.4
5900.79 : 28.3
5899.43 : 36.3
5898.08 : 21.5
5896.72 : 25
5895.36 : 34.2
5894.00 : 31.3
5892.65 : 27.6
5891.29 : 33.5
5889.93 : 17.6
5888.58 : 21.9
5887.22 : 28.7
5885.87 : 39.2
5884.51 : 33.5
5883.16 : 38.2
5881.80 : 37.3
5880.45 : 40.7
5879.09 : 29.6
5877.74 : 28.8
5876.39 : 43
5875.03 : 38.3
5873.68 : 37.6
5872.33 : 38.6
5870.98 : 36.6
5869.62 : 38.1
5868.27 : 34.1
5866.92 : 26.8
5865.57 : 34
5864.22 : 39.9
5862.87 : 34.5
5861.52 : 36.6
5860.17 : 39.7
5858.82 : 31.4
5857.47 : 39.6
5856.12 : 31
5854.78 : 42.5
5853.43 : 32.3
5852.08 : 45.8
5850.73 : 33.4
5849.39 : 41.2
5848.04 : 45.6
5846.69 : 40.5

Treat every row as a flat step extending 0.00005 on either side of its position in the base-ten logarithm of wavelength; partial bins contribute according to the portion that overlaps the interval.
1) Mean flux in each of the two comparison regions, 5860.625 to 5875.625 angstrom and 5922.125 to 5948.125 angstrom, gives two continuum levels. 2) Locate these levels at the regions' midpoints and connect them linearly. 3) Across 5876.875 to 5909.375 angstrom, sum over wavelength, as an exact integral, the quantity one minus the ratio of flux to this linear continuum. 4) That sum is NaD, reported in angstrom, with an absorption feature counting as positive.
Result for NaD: 4.4 angstrom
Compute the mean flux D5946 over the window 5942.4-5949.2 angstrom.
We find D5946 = 38.8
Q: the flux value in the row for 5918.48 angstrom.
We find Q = 40.6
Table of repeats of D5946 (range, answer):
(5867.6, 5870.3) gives 36.1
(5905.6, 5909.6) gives 39.3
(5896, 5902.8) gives 27.7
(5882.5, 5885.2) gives 35.8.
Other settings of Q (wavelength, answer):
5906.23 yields 41.6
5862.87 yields 34.5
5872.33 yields 38.6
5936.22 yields 38.7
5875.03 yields 38.3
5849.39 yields 41.2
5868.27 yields 34.1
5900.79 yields 28.3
